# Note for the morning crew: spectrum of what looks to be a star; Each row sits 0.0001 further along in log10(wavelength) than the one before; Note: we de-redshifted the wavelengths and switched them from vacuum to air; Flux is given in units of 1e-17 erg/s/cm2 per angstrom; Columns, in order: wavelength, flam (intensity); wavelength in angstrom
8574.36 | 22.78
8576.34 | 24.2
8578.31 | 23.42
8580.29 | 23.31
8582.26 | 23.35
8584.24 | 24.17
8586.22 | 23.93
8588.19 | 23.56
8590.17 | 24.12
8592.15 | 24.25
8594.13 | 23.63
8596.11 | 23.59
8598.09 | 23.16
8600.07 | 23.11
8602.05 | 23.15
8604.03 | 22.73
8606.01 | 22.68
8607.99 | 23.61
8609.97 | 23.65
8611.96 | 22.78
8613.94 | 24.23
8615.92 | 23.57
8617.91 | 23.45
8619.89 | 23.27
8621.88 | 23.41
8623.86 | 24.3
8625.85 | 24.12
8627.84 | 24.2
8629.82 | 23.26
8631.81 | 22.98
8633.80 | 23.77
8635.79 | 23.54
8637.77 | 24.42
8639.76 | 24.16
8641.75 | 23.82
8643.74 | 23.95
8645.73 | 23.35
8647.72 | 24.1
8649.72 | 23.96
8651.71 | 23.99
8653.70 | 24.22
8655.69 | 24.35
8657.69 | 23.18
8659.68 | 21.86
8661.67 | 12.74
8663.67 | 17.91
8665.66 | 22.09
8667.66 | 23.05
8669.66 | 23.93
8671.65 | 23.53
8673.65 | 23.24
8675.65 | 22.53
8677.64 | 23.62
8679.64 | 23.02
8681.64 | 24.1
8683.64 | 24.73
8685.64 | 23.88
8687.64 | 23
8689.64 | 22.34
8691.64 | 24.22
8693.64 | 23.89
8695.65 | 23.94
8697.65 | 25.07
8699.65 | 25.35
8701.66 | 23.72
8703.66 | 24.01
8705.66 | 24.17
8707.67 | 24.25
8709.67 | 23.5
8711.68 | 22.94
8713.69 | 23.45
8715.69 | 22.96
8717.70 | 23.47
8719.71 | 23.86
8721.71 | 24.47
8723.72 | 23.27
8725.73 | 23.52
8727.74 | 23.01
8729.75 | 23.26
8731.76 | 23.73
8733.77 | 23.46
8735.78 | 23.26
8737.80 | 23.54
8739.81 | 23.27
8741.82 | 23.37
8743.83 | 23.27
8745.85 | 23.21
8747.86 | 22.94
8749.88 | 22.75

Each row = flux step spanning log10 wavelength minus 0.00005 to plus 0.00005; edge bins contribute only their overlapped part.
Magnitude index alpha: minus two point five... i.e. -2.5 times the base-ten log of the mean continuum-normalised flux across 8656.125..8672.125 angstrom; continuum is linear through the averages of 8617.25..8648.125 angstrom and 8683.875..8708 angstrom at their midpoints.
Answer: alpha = 0.14 mag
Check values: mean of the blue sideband 23.8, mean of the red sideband 24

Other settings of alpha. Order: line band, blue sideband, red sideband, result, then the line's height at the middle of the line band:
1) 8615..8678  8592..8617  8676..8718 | 0.02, 23.6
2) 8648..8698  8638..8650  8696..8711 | 0.06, 24.1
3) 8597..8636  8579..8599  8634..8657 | 0.02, 23.8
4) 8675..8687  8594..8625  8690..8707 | 0.02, 24.1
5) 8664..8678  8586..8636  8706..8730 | 0.03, 23.5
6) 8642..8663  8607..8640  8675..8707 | 0.06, 23.8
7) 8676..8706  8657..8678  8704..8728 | -0.06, 22.5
